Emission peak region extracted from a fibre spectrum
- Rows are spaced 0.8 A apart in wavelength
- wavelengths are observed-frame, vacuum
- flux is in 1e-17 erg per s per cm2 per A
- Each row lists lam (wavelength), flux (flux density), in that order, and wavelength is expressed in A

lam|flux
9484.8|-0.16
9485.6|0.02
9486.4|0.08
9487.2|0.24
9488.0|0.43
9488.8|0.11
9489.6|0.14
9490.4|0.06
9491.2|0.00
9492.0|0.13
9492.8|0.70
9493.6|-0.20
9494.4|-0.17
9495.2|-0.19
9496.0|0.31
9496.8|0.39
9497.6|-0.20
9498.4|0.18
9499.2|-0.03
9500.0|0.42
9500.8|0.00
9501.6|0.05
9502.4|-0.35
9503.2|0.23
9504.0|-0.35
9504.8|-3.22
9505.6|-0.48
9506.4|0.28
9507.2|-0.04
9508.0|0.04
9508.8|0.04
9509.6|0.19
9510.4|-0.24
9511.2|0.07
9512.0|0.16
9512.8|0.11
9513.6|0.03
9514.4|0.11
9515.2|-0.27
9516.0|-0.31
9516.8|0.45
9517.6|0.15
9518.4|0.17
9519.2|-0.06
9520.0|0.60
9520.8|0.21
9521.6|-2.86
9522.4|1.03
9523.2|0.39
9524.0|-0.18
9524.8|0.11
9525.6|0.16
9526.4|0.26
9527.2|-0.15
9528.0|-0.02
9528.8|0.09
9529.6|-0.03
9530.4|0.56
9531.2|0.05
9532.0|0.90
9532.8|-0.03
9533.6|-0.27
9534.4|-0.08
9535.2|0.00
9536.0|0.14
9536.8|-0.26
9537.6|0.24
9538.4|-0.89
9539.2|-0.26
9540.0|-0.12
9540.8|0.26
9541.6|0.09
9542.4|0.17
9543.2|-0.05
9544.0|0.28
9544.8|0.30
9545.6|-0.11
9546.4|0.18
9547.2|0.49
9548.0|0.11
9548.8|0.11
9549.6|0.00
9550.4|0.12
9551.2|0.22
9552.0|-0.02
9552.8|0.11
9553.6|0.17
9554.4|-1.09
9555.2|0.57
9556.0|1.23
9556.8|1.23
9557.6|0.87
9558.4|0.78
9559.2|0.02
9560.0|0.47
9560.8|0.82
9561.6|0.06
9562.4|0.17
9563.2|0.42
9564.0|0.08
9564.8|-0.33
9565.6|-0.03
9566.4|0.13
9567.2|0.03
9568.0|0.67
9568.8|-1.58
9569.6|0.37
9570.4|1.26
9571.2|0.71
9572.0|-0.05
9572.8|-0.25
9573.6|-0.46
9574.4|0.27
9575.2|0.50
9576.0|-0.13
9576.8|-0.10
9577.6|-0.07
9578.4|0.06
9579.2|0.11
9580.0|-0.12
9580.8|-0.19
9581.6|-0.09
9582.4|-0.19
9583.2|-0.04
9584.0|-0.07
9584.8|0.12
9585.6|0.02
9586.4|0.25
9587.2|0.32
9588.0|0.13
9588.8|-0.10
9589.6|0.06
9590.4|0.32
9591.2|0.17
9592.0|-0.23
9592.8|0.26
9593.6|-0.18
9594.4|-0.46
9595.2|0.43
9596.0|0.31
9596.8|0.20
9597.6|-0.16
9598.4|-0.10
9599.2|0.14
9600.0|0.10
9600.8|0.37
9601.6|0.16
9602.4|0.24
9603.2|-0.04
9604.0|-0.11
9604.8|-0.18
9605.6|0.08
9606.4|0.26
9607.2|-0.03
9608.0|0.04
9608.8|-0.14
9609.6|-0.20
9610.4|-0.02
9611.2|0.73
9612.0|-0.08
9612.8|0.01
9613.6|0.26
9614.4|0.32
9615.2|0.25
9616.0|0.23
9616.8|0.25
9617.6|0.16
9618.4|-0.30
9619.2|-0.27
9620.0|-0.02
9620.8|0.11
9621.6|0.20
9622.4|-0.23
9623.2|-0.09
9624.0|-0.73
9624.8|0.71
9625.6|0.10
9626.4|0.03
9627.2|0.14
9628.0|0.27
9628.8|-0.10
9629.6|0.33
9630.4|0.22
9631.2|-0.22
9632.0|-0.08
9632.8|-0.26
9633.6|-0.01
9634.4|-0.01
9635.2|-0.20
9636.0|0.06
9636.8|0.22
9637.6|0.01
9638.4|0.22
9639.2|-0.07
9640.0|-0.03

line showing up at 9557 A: [O III]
